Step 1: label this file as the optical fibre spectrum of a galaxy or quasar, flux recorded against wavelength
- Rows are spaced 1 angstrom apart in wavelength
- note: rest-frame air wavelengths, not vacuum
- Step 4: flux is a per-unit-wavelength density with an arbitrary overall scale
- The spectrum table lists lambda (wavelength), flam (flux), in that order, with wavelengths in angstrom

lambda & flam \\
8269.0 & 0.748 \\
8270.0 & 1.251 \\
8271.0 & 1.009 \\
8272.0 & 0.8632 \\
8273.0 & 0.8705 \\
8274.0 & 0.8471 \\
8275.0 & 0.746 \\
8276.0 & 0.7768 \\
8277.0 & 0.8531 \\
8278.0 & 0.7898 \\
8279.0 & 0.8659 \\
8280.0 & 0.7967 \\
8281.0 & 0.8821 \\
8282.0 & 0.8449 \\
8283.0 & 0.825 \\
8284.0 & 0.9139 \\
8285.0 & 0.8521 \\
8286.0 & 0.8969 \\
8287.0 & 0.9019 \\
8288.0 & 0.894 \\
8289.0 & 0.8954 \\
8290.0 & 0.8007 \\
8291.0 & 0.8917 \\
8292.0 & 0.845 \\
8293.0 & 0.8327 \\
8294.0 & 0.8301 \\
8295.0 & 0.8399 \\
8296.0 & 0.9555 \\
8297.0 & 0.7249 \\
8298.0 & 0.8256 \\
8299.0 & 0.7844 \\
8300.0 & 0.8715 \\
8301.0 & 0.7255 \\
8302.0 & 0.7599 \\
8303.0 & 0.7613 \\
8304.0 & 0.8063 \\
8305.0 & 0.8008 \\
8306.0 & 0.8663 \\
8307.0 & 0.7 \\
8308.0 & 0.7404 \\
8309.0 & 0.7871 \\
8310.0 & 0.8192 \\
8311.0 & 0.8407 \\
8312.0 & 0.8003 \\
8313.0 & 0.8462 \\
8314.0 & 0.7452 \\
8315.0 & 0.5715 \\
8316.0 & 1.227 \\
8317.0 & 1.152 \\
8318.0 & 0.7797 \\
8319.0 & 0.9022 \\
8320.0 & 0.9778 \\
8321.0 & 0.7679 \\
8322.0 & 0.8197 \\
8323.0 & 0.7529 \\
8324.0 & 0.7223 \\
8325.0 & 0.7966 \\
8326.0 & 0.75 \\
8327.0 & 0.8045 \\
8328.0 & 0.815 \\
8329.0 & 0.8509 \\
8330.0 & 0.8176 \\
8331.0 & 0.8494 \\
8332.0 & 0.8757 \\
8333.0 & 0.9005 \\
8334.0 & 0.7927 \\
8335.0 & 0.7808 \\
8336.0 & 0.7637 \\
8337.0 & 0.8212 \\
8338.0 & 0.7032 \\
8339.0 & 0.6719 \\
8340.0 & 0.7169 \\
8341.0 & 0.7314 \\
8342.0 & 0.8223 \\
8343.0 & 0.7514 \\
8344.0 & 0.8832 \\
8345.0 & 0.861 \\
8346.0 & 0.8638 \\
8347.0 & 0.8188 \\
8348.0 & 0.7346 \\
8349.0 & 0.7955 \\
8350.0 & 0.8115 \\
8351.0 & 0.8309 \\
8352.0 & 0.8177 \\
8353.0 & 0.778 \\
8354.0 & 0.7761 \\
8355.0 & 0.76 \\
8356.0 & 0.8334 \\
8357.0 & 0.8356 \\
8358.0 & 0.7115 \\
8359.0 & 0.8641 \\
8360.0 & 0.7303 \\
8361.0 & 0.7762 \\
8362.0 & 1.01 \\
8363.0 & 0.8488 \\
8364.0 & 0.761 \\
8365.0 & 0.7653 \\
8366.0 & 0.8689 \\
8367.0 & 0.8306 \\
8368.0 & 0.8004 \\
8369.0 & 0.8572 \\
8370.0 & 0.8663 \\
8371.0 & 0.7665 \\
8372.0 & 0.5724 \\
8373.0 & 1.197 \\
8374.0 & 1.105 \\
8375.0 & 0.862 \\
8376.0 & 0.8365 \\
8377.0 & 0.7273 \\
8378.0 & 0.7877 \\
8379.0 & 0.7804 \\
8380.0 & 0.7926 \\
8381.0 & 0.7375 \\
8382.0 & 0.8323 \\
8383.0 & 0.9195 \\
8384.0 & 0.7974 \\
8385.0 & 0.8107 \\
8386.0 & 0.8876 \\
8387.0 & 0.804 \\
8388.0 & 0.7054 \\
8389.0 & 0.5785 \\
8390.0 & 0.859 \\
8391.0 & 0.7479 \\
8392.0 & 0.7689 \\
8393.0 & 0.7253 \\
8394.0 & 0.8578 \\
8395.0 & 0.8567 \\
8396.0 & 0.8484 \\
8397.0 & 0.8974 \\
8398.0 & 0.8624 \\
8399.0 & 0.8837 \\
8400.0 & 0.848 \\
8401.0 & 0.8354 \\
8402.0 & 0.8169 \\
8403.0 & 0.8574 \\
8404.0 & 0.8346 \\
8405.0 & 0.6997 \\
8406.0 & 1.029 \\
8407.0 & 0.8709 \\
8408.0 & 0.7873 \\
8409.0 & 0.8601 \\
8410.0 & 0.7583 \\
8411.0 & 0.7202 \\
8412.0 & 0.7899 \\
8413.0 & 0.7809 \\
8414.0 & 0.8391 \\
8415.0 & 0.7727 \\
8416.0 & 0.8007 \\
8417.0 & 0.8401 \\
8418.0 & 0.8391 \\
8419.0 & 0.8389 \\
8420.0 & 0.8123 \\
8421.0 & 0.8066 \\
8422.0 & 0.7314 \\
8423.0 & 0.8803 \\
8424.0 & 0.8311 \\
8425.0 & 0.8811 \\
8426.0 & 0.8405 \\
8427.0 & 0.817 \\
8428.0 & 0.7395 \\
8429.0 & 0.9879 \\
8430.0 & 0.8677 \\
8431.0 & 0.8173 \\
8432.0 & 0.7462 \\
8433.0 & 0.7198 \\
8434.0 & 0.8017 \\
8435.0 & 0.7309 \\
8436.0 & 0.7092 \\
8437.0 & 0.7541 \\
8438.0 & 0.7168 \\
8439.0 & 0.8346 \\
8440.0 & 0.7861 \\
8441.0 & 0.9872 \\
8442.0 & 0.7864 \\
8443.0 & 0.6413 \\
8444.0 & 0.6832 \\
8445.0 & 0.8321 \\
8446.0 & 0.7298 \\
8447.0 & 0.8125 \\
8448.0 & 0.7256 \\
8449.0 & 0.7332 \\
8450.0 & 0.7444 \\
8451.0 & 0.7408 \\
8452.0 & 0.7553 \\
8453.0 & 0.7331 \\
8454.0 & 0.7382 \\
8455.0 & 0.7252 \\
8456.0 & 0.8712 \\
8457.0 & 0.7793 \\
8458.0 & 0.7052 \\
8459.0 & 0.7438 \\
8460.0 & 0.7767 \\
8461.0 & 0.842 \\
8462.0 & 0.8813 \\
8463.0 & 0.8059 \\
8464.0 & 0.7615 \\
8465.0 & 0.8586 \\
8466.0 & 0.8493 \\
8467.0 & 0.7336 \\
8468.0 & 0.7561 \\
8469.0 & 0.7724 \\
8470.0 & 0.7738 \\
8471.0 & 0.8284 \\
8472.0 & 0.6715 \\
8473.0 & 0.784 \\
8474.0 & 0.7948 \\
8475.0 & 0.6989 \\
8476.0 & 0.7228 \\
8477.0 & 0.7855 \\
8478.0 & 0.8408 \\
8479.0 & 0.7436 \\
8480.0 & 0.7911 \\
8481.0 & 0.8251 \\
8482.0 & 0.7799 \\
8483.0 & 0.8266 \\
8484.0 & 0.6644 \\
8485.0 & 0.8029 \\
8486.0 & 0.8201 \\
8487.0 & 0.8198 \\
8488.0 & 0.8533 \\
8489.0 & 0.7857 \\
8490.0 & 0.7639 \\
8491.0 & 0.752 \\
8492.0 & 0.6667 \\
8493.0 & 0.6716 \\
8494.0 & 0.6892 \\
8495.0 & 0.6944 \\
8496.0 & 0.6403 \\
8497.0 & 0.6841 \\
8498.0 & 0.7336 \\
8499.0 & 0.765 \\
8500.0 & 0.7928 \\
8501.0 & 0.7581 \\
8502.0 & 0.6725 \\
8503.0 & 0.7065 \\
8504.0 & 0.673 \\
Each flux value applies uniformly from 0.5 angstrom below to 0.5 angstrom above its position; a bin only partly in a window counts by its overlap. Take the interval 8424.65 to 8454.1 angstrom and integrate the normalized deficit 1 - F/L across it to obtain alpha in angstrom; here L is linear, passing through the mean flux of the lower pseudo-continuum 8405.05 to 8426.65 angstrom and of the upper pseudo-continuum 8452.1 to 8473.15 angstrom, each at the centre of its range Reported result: 0.8 angstrom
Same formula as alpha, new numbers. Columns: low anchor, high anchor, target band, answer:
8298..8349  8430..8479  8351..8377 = -1.07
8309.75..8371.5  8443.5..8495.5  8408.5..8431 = -0.95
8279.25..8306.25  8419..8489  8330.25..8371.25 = 0.64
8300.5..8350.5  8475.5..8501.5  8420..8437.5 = -0.63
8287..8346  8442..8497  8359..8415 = -2.09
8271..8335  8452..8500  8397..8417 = -0.82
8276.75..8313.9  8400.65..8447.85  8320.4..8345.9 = 0.82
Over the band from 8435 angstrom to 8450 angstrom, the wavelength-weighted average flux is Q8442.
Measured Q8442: 0.765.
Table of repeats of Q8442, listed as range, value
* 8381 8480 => 0.796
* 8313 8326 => 0.847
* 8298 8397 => 0.813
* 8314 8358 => 0.814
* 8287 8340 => 0.82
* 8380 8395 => 0.79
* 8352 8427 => 0.82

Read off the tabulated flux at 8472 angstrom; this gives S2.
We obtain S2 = 0.6715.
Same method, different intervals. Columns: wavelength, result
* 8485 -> 0.8029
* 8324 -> 0.7223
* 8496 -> 0.6403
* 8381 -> 0.7375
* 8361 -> 0.7762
